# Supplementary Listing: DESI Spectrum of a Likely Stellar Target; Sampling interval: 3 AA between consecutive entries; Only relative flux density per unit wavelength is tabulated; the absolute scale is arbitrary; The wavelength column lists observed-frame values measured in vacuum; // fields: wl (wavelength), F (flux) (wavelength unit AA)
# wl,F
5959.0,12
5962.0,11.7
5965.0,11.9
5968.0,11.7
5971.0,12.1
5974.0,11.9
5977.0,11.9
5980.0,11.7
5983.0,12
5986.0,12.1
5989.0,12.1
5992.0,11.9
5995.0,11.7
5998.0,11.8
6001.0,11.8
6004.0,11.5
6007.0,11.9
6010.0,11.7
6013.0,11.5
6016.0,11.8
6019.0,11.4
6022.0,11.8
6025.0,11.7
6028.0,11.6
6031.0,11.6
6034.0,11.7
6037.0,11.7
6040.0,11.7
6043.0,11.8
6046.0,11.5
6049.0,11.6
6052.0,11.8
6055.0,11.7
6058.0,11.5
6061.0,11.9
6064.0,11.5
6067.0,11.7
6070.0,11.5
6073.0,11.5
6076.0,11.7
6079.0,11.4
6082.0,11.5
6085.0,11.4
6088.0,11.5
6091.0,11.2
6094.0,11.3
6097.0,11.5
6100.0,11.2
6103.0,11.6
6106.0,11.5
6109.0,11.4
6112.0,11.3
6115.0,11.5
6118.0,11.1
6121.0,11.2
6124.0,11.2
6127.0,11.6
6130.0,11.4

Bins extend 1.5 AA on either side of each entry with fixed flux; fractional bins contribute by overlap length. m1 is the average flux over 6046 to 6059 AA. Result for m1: 11.6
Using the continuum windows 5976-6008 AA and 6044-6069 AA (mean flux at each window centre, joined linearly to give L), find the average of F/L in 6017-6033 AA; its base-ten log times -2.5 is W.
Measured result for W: 0.01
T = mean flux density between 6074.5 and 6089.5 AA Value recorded 11.5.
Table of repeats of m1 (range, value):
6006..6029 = 11.7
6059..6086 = 11.6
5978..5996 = 11.9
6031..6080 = 11.6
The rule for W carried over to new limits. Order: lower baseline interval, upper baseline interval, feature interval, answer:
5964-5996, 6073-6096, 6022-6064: 0.00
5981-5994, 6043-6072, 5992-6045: 0.01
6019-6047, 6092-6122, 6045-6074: -0.01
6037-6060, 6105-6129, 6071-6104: 0.00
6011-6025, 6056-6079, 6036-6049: 0.00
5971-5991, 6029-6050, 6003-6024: 0.01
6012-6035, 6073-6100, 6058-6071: -0.01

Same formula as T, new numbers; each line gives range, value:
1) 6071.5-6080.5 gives 11.5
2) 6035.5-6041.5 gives 11.7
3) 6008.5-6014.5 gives 11.6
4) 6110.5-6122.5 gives 11.3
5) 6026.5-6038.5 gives 11.6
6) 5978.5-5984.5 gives 11.8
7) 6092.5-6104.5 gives 11.4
